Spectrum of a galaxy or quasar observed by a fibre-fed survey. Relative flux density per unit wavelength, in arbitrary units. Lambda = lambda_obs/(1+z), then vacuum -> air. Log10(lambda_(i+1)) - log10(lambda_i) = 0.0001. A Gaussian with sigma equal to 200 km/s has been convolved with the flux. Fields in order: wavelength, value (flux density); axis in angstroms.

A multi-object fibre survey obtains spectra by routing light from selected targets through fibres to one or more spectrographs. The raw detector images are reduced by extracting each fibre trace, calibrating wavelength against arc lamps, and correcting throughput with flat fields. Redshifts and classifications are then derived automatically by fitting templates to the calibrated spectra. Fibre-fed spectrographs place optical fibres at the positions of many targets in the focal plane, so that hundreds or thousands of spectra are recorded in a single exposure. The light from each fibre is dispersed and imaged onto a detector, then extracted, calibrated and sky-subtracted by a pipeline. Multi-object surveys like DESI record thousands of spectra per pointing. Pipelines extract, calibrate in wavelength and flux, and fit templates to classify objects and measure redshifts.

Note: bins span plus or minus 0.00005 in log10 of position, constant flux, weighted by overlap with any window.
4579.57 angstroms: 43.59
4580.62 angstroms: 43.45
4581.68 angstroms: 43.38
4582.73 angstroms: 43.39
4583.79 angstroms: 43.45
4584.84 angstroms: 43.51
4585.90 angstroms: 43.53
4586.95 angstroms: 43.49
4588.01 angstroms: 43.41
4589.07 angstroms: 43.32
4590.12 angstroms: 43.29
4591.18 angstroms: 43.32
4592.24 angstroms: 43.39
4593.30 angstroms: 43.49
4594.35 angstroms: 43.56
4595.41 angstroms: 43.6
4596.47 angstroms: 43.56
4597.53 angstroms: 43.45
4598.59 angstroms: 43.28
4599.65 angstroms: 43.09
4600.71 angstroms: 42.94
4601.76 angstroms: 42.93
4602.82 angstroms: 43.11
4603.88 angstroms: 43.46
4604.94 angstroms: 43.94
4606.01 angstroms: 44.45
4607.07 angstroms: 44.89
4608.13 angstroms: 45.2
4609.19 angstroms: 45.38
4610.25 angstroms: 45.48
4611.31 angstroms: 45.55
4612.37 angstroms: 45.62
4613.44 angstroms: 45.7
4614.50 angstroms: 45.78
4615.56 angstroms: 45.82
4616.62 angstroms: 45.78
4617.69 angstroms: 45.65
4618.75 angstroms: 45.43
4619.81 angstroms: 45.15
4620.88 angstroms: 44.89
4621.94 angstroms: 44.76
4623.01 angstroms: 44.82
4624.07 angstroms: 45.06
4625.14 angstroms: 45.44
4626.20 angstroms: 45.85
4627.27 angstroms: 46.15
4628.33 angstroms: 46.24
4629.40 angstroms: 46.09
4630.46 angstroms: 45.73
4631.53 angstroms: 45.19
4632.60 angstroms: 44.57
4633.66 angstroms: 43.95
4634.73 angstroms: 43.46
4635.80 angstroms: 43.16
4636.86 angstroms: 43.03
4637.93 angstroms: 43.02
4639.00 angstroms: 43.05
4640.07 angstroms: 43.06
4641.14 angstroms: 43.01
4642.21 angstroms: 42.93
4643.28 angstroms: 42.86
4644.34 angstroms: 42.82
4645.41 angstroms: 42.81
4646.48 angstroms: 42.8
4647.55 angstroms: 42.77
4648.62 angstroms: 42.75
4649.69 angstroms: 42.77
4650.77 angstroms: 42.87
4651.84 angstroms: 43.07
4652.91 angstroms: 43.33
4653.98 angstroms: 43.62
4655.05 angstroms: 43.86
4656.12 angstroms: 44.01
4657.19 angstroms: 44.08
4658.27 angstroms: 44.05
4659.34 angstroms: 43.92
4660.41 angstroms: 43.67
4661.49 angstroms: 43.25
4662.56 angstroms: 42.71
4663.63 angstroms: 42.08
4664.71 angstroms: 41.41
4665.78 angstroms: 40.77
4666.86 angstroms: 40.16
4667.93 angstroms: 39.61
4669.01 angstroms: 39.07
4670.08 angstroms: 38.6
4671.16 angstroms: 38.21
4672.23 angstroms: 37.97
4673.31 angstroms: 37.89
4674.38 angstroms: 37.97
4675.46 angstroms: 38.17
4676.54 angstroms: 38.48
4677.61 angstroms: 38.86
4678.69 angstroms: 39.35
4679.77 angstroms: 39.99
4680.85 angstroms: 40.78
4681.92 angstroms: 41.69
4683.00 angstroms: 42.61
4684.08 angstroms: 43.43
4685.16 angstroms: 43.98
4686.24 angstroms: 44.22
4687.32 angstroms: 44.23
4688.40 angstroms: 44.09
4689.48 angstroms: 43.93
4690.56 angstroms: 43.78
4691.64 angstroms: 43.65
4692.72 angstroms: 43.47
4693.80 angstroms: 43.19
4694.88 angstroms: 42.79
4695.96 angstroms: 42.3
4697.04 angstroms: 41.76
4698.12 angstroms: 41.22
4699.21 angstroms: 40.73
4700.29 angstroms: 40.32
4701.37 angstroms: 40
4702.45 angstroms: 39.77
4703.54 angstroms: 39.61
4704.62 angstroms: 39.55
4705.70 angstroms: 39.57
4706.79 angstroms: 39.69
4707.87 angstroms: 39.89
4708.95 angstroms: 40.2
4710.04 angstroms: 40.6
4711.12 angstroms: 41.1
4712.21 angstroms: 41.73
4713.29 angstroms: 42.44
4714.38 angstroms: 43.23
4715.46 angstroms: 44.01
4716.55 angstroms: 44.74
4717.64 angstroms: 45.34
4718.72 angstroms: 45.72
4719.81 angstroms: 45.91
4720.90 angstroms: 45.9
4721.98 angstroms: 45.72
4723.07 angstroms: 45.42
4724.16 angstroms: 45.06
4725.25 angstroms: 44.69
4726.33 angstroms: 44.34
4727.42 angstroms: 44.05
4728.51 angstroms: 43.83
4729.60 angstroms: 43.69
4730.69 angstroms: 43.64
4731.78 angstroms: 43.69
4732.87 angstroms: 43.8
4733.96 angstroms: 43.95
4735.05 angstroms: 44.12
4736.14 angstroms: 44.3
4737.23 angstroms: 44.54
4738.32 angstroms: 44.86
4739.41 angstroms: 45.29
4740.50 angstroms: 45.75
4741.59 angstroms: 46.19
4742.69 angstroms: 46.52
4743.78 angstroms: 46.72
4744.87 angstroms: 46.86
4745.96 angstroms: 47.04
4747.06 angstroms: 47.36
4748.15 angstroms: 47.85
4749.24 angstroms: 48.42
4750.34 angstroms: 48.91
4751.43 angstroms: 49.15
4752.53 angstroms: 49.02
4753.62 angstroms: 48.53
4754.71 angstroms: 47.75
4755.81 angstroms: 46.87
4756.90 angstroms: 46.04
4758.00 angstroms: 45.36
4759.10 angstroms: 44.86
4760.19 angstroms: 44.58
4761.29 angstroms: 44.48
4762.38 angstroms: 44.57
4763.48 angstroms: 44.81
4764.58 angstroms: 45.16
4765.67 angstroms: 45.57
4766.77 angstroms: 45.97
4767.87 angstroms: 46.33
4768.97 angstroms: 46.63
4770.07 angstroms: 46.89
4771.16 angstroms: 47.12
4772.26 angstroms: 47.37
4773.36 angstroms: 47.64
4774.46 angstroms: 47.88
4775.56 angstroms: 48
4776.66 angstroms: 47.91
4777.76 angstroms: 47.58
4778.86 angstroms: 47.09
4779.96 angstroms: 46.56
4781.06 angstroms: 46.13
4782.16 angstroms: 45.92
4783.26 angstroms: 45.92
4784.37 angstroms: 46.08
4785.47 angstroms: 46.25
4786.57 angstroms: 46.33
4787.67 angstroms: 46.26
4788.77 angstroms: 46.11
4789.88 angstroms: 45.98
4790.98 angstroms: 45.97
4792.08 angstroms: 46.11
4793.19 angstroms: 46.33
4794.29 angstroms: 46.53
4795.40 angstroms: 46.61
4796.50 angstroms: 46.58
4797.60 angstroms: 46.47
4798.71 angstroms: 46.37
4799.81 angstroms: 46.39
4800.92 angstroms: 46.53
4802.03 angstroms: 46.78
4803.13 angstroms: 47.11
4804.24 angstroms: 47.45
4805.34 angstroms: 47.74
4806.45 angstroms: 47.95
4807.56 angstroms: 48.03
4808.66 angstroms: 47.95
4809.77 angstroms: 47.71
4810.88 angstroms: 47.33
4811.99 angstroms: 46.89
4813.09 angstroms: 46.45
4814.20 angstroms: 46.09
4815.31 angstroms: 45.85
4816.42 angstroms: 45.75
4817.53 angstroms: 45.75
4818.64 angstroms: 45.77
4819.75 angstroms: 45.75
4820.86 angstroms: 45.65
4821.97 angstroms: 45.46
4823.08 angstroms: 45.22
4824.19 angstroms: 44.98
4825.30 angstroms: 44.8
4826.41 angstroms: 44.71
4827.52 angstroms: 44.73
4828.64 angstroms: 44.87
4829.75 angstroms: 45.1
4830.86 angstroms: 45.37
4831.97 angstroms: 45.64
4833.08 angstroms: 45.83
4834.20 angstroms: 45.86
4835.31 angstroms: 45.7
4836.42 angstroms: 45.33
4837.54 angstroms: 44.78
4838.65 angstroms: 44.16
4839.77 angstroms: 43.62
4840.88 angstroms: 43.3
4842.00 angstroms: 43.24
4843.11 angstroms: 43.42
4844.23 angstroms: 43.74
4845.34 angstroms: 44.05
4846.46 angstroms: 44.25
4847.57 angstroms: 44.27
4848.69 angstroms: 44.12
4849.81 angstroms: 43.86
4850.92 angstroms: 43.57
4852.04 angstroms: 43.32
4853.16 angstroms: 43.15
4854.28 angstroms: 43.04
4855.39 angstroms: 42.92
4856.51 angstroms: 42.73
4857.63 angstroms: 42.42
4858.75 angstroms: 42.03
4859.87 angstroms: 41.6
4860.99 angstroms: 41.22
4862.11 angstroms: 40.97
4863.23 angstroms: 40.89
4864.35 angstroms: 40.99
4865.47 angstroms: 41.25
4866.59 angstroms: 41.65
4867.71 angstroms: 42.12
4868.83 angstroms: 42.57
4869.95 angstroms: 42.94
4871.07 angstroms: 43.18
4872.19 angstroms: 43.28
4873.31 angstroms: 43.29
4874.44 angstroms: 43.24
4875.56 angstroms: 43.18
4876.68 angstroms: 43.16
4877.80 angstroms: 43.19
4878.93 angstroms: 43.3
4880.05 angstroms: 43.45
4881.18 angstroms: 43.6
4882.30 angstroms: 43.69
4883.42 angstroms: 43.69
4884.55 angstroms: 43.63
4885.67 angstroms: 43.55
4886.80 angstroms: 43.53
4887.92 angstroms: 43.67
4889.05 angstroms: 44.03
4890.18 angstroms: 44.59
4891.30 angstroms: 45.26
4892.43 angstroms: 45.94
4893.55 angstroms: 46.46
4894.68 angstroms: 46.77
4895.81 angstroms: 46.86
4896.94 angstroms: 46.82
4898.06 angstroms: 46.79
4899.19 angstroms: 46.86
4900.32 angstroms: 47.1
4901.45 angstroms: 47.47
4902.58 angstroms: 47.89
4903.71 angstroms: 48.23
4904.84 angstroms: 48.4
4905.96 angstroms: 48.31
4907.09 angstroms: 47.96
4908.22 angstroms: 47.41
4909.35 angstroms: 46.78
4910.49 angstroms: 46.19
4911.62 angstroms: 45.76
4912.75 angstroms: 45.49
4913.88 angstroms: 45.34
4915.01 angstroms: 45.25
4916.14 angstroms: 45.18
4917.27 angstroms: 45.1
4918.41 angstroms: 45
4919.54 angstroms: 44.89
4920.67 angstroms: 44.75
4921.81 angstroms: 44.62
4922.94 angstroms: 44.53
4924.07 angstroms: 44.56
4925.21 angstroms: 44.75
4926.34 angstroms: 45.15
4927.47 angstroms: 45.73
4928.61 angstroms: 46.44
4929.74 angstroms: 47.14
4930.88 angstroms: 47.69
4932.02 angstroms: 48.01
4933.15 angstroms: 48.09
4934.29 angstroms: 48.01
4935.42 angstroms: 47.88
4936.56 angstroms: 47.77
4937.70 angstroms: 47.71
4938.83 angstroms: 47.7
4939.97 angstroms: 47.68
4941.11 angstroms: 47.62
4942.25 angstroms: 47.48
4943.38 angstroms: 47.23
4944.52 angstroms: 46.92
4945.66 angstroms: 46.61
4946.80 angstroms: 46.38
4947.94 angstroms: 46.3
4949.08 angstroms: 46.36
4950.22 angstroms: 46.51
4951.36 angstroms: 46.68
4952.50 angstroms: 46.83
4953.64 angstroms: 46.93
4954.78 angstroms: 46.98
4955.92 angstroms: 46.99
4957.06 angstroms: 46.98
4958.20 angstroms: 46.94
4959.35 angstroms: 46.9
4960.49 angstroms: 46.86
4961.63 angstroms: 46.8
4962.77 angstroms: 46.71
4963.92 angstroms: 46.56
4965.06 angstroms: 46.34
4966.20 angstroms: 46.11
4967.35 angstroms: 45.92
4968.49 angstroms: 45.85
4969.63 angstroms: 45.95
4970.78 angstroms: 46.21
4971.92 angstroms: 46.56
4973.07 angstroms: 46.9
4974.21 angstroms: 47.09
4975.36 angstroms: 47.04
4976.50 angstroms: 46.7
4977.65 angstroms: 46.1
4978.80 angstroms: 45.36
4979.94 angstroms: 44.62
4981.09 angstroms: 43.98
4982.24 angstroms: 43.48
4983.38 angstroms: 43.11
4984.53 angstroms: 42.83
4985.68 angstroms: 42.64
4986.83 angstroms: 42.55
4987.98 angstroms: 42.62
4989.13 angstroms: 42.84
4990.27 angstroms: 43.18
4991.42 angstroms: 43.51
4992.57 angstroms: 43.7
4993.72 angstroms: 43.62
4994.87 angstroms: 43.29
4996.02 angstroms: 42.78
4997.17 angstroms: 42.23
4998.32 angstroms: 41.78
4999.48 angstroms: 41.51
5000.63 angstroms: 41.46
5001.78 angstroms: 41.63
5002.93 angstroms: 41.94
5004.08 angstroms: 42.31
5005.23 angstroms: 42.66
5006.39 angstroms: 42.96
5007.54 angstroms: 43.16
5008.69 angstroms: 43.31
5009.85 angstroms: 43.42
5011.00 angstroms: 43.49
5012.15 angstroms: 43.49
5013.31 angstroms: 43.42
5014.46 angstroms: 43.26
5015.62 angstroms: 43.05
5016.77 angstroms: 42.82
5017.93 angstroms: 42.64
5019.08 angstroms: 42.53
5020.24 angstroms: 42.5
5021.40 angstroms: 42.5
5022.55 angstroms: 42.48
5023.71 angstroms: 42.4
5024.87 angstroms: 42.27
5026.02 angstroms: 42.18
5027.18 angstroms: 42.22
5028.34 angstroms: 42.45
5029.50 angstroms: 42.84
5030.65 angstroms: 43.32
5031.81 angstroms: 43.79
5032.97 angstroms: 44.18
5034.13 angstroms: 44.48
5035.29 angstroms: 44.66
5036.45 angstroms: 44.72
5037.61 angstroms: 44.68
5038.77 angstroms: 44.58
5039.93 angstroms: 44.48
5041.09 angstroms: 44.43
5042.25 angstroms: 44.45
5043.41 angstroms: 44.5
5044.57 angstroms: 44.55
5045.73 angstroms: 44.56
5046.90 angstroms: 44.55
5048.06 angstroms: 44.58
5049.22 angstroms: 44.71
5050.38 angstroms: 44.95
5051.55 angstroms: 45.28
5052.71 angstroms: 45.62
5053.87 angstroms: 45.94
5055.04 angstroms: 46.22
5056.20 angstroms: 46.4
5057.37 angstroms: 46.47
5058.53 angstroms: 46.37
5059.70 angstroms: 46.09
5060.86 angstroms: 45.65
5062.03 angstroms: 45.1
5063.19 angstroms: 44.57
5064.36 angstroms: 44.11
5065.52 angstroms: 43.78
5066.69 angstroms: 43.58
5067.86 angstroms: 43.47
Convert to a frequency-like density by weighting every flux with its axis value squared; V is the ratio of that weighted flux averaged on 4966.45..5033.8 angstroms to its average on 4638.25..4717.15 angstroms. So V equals 1.2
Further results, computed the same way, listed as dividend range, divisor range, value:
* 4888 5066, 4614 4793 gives 1.15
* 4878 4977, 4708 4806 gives 1.08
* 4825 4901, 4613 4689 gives 1.12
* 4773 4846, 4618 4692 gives 1.15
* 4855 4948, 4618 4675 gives 1.17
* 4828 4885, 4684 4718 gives 1.10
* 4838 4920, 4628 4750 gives 1.12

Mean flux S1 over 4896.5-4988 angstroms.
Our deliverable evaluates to 46.3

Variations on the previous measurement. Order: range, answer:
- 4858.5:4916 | 44.6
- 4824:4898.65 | 43.8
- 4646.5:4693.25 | 41.8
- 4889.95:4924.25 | 46.3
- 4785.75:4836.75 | 46.2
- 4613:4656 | 44.2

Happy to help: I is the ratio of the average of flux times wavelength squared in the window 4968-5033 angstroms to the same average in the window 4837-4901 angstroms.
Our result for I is 1.0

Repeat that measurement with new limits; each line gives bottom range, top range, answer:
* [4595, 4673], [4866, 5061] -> 1.18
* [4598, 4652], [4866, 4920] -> 1.14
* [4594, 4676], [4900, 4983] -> 1.22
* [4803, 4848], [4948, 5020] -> 1.04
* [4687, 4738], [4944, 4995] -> 1.18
